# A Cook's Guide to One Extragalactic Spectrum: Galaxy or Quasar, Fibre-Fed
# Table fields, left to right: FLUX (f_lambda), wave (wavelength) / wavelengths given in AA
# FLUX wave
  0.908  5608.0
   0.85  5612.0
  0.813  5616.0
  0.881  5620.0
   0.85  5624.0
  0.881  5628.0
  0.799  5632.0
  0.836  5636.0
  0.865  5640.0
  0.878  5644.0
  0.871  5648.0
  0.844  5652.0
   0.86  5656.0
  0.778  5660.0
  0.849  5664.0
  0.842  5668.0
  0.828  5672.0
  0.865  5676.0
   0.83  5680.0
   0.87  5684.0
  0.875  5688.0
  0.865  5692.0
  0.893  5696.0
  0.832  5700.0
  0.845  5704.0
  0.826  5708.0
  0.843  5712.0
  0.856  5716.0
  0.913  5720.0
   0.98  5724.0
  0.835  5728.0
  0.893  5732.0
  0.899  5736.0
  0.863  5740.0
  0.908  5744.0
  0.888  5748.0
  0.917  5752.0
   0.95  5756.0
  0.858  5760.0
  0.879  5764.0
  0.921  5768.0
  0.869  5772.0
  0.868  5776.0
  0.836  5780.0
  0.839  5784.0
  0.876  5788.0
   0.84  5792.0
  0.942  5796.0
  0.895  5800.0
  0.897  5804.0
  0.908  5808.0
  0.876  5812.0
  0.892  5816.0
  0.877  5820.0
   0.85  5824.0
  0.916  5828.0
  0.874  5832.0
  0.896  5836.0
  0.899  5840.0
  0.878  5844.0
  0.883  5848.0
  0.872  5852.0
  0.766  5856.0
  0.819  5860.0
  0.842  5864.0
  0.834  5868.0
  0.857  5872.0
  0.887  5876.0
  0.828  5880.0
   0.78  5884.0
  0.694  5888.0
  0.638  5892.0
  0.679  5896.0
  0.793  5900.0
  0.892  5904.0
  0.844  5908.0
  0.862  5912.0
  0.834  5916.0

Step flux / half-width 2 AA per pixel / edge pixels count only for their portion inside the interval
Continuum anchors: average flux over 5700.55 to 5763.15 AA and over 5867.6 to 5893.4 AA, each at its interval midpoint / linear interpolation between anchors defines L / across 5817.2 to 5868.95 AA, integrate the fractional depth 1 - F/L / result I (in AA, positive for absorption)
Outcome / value -3.2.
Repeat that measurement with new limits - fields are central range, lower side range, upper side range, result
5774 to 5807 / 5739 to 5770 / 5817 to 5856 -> 0.5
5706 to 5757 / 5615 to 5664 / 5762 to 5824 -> -1.3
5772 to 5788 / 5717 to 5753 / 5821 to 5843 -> 0.7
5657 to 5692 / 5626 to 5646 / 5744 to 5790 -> 0.7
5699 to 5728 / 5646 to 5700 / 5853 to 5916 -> -1.0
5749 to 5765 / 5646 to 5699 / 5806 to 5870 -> -0.8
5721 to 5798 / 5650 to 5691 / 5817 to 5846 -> -1.9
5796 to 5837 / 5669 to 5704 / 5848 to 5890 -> -2.9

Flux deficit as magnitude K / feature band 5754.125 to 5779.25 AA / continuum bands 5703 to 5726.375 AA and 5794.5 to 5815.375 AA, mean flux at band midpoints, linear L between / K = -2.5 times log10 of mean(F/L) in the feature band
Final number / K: 0.005 mag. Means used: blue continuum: 0.878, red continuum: 0.902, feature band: 0.888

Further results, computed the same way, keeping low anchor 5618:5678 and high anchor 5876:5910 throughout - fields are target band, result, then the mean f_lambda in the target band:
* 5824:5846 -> -0.12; 0.889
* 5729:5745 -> -0.08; 0.886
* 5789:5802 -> -0.11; 0.891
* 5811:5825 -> -0.10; 0.875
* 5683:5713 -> -0.03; 0.856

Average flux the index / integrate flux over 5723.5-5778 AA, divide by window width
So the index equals 0.893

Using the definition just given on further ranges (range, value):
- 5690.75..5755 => 0.88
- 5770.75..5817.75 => 0.878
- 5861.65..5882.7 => 0.847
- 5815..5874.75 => 0.863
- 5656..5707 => 0.848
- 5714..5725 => 0.911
